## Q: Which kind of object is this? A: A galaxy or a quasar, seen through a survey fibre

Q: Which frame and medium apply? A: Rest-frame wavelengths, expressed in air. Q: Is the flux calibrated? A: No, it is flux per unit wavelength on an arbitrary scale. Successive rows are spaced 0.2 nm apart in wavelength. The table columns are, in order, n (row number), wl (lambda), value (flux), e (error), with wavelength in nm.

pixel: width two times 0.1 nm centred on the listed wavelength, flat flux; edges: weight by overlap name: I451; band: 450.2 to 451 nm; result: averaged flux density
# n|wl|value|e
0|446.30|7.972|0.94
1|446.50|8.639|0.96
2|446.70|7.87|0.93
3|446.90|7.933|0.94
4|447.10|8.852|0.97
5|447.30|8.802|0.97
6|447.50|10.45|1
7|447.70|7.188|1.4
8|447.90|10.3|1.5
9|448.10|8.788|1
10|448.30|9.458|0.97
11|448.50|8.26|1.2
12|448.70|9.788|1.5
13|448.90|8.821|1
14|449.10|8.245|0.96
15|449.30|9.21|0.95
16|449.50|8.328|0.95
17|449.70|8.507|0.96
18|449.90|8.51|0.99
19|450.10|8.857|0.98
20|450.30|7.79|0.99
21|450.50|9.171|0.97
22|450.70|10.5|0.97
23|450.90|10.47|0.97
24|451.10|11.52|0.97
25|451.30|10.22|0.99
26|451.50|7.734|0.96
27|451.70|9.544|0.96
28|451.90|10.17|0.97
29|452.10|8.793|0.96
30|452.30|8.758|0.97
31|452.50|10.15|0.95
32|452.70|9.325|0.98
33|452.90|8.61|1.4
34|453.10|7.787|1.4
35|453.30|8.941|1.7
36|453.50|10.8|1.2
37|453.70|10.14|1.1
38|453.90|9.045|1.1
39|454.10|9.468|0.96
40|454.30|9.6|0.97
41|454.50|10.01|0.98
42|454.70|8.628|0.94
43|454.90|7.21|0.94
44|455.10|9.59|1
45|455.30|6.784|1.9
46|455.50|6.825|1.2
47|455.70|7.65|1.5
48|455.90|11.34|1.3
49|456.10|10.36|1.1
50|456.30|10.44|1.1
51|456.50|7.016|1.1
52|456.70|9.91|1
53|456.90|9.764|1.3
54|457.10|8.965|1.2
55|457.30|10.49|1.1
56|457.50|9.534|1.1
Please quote 9.48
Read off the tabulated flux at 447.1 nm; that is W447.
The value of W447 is 8.852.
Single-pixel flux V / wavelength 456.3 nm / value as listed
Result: 10.44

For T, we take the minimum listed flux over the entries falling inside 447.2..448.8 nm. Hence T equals 7.188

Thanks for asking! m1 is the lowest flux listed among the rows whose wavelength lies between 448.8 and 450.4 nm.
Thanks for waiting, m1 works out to 7.79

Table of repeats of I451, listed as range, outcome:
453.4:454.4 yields 9.81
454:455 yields 8.98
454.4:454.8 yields 9.32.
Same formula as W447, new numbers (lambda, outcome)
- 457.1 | 8.965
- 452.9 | 8.61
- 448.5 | 8.26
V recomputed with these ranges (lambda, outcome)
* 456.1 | 10.36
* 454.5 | 10.01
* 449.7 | 8.507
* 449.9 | 8.51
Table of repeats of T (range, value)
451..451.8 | 7.734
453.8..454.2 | 9.045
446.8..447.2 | 7.933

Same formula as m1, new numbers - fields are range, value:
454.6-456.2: 6.784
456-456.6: 7.016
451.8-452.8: 8.758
